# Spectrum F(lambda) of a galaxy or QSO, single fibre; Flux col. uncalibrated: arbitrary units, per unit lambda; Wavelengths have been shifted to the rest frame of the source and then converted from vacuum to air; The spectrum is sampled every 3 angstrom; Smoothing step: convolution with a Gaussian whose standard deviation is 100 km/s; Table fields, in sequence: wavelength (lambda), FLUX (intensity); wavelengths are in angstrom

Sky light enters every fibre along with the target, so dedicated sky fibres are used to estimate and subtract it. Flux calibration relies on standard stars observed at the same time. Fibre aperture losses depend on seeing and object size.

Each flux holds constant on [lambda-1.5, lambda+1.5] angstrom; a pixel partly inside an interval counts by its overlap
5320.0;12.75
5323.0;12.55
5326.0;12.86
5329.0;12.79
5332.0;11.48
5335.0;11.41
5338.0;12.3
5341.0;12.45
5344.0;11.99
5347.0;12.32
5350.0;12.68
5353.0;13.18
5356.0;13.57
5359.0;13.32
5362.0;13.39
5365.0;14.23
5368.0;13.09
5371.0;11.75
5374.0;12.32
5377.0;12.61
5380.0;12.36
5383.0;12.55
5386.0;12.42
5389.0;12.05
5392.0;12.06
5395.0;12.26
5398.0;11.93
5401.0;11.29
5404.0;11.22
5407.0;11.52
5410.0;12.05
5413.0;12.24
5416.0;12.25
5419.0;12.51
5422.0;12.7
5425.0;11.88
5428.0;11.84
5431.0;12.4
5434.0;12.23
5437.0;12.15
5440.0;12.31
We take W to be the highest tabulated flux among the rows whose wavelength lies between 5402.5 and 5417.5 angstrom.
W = 12.25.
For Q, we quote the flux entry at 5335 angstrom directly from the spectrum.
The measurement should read 11.41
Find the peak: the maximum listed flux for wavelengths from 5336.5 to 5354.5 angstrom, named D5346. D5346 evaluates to 13.18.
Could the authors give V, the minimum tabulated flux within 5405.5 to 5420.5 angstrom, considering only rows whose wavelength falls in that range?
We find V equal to 11.52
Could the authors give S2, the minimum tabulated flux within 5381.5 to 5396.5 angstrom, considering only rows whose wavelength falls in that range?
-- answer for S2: 12.05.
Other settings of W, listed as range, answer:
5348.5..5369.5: 14.23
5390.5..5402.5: 12.26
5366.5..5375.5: 13.09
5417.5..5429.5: 12.7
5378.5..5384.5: 12.55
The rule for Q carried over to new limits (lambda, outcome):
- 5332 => 11.48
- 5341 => 12.45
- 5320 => 12.75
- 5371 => 11.75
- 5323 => 12.55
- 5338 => 12.3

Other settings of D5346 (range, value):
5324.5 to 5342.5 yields 12.86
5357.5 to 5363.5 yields 13.39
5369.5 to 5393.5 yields 12.61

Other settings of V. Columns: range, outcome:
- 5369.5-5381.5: 11.75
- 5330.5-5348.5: 11.41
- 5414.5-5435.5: 11.84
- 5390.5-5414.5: 11.22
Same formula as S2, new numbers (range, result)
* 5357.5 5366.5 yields 13.32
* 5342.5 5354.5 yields 11.99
